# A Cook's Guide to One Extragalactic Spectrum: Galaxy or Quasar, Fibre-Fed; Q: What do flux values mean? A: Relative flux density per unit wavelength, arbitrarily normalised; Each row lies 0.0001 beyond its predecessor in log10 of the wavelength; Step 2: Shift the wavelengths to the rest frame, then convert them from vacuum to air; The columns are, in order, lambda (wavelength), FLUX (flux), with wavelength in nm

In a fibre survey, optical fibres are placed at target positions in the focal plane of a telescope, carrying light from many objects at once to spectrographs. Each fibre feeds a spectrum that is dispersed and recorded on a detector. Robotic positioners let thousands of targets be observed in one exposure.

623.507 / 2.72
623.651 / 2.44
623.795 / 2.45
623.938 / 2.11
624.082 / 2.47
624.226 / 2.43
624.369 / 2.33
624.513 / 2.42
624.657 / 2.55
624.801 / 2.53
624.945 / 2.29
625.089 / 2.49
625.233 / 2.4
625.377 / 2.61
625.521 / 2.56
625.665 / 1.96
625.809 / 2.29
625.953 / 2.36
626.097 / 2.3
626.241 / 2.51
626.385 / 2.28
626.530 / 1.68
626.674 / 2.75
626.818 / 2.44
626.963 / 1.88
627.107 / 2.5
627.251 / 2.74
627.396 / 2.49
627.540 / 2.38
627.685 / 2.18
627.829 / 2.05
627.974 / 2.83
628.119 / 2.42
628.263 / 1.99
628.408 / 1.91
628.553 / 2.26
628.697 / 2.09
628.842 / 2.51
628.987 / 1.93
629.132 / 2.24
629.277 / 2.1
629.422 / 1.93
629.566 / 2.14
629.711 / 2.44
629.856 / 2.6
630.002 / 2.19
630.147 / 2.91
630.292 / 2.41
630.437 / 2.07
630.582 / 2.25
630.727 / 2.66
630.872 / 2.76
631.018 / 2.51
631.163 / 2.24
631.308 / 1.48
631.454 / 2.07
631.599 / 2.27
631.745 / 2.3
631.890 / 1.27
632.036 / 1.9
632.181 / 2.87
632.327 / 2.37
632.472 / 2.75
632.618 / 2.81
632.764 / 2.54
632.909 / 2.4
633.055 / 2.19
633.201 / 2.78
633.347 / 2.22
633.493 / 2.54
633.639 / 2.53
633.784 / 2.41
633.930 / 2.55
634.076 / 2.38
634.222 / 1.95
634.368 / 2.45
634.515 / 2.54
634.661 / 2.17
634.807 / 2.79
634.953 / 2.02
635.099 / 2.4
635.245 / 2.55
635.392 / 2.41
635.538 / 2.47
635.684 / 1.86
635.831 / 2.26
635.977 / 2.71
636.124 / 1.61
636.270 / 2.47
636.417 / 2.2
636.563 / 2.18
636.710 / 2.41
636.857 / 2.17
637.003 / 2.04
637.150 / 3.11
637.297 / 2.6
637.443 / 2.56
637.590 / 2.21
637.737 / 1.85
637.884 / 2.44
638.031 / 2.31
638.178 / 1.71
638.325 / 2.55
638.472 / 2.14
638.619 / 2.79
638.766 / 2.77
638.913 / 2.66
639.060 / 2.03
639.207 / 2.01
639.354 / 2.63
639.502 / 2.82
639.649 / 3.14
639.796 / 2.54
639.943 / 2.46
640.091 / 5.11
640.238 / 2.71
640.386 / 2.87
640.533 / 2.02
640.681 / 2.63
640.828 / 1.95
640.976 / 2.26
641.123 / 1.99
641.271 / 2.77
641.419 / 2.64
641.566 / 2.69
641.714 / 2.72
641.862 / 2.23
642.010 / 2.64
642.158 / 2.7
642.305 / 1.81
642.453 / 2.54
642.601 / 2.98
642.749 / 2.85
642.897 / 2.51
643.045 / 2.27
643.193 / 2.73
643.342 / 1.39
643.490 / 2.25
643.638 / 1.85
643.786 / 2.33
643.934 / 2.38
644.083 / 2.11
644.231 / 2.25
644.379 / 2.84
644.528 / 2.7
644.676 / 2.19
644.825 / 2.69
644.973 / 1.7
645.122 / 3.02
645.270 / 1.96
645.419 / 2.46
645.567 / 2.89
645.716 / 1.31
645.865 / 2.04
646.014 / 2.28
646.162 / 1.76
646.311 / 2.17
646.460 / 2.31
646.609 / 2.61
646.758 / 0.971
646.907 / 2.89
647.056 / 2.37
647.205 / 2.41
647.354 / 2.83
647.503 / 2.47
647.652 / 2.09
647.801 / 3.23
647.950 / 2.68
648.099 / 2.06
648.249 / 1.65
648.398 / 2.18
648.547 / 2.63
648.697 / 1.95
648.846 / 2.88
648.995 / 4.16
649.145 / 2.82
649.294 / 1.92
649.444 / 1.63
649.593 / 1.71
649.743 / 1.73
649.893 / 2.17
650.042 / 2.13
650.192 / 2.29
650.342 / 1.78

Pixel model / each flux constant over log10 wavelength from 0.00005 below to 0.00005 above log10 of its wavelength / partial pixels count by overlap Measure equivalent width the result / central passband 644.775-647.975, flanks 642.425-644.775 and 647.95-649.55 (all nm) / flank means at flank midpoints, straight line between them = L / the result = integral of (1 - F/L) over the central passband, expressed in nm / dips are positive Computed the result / 0.09 nm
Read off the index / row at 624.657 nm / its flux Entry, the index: 2.55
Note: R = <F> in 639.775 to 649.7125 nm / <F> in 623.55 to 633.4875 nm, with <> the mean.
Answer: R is 1.03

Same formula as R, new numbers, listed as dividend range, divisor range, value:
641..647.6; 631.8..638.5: 1.00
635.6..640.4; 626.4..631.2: 1.07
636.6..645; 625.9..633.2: 1.07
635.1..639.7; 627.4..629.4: 1.07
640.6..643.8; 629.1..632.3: 1.06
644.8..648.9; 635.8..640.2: 0.92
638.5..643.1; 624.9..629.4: 1.13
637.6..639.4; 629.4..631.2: 0.96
